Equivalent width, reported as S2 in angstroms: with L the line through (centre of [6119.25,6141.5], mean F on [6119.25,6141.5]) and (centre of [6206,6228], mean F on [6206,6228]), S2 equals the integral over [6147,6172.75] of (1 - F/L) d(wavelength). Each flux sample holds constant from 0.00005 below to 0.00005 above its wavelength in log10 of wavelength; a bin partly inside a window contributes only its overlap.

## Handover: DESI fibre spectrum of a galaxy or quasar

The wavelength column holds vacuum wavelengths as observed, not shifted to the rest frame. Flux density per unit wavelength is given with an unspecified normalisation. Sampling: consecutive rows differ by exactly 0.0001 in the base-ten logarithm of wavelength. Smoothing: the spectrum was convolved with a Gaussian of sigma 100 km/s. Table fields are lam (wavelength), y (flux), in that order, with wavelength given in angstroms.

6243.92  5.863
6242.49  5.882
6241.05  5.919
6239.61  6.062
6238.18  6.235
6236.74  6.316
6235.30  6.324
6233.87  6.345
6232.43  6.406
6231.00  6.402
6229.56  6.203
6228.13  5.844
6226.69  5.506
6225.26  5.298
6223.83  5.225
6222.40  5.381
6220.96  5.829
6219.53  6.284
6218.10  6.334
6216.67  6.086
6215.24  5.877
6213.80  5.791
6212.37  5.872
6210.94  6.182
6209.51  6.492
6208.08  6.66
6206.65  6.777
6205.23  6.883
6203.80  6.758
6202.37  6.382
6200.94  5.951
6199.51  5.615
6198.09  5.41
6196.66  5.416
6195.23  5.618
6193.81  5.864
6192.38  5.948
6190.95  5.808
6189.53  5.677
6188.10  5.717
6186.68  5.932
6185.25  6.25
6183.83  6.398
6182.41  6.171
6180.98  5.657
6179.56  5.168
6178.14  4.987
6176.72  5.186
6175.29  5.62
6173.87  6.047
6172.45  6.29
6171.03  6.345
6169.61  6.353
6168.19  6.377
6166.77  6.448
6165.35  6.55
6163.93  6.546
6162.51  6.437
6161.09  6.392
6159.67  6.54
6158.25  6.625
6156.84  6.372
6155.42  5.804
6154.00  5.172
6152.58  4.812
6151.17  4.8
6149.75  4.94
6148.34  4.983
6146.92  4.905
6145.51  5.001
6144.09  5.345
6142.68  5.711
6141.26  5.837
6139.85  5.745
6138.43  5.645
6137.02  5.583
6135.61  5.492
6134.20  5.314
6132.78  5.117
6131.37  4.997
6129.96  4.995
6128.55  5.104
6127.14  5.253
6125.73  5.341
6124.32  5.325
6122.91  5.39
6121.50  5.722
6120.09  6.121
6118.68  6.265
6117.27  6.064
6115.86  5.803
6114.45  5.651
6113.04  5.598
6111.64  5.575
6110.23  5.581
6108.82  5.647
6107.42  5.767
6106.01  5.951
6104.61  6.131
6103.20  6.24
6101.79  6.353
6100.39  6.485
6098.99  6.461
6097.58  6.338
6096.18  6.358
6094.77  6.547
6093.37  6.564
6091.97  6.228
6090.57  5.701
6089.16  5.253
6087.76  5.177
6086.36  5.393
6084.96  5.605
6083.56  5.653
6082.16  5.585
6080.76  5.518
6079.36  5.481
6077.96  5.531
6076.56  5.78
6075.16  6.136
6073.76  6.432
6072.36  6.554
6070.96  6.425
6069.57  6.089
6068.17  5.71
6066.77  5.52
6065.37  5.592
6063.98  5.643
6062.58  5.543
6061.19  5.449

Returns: -1.6 angstroms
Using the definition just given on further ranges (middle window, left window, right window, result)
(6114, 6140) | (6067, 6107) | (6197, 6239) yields 2.1 angstroms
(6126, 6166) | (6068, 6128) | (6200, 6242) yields 2.7 angstroms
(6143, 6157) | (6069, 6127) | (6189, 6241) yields 1.8 angstroms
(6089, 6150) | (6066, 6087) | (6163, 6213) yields 2.1 angstroms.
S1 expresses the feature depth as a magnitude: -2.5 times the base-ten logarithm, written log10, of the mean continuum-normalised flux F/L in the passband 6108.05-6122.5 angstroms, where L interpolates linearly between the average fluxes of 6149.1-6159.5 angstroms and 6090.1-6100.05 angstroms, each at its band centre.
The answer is 0.05 mag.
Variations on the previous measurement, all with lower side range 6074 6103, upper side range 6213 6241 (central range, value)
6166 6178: -0.01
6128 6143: 0.10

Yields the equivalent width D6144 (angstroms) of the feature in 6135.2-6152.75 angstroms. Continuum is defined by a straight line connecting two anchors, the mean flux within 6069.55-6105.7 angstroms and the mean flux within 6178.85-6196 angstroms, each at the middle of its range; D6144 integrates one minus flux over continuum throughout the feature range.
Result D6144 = 1.8 angstroms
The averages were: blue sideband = 6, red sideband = 5.85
